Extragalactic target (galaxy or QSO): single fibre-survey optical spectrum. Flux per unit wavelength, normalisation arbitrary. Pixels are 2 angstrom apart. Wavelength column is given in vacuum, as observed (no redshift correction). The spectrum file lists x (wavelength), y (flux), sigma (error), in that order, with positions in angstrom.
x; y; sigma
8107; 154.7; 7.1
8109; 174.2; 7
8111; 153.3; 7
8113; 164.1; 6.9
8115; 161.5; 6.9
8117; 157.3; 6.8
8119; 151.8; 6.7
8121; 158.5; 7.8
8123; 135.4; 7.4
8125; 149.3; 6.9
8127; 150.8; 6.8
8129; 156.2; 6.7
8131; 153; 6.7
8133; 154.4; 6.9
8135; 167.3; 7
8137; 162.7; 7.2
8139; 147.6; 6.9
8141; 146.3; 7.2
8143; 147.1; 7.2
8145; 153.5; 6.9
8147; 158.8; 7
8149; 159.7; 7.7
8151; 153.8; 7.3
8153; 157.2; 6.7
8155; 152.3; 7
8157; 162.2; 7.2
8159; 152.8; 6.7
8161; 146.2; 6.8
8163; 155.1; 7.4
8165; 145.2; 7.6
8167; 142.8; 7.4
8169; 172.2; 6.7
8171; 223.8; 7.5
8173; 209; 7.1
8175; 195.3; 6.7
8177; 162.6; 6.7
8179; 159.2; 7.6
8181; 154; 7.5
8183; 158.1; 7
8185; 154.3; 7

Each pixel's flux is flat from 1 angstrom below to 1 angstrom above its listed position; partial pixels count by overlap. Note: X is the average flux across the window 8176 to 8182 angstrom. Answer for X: 159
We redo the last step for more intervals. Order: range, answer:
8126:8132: 153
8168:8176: 200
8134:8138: 165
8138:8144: 147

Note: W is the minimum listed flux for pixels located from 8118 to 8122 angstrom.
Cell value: 151.8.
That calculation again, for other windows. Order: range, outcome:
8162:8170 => 142.8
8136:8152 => 146.3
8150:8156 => 152.3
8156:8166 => 145.2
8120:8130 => 135.4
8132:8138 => 154.4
